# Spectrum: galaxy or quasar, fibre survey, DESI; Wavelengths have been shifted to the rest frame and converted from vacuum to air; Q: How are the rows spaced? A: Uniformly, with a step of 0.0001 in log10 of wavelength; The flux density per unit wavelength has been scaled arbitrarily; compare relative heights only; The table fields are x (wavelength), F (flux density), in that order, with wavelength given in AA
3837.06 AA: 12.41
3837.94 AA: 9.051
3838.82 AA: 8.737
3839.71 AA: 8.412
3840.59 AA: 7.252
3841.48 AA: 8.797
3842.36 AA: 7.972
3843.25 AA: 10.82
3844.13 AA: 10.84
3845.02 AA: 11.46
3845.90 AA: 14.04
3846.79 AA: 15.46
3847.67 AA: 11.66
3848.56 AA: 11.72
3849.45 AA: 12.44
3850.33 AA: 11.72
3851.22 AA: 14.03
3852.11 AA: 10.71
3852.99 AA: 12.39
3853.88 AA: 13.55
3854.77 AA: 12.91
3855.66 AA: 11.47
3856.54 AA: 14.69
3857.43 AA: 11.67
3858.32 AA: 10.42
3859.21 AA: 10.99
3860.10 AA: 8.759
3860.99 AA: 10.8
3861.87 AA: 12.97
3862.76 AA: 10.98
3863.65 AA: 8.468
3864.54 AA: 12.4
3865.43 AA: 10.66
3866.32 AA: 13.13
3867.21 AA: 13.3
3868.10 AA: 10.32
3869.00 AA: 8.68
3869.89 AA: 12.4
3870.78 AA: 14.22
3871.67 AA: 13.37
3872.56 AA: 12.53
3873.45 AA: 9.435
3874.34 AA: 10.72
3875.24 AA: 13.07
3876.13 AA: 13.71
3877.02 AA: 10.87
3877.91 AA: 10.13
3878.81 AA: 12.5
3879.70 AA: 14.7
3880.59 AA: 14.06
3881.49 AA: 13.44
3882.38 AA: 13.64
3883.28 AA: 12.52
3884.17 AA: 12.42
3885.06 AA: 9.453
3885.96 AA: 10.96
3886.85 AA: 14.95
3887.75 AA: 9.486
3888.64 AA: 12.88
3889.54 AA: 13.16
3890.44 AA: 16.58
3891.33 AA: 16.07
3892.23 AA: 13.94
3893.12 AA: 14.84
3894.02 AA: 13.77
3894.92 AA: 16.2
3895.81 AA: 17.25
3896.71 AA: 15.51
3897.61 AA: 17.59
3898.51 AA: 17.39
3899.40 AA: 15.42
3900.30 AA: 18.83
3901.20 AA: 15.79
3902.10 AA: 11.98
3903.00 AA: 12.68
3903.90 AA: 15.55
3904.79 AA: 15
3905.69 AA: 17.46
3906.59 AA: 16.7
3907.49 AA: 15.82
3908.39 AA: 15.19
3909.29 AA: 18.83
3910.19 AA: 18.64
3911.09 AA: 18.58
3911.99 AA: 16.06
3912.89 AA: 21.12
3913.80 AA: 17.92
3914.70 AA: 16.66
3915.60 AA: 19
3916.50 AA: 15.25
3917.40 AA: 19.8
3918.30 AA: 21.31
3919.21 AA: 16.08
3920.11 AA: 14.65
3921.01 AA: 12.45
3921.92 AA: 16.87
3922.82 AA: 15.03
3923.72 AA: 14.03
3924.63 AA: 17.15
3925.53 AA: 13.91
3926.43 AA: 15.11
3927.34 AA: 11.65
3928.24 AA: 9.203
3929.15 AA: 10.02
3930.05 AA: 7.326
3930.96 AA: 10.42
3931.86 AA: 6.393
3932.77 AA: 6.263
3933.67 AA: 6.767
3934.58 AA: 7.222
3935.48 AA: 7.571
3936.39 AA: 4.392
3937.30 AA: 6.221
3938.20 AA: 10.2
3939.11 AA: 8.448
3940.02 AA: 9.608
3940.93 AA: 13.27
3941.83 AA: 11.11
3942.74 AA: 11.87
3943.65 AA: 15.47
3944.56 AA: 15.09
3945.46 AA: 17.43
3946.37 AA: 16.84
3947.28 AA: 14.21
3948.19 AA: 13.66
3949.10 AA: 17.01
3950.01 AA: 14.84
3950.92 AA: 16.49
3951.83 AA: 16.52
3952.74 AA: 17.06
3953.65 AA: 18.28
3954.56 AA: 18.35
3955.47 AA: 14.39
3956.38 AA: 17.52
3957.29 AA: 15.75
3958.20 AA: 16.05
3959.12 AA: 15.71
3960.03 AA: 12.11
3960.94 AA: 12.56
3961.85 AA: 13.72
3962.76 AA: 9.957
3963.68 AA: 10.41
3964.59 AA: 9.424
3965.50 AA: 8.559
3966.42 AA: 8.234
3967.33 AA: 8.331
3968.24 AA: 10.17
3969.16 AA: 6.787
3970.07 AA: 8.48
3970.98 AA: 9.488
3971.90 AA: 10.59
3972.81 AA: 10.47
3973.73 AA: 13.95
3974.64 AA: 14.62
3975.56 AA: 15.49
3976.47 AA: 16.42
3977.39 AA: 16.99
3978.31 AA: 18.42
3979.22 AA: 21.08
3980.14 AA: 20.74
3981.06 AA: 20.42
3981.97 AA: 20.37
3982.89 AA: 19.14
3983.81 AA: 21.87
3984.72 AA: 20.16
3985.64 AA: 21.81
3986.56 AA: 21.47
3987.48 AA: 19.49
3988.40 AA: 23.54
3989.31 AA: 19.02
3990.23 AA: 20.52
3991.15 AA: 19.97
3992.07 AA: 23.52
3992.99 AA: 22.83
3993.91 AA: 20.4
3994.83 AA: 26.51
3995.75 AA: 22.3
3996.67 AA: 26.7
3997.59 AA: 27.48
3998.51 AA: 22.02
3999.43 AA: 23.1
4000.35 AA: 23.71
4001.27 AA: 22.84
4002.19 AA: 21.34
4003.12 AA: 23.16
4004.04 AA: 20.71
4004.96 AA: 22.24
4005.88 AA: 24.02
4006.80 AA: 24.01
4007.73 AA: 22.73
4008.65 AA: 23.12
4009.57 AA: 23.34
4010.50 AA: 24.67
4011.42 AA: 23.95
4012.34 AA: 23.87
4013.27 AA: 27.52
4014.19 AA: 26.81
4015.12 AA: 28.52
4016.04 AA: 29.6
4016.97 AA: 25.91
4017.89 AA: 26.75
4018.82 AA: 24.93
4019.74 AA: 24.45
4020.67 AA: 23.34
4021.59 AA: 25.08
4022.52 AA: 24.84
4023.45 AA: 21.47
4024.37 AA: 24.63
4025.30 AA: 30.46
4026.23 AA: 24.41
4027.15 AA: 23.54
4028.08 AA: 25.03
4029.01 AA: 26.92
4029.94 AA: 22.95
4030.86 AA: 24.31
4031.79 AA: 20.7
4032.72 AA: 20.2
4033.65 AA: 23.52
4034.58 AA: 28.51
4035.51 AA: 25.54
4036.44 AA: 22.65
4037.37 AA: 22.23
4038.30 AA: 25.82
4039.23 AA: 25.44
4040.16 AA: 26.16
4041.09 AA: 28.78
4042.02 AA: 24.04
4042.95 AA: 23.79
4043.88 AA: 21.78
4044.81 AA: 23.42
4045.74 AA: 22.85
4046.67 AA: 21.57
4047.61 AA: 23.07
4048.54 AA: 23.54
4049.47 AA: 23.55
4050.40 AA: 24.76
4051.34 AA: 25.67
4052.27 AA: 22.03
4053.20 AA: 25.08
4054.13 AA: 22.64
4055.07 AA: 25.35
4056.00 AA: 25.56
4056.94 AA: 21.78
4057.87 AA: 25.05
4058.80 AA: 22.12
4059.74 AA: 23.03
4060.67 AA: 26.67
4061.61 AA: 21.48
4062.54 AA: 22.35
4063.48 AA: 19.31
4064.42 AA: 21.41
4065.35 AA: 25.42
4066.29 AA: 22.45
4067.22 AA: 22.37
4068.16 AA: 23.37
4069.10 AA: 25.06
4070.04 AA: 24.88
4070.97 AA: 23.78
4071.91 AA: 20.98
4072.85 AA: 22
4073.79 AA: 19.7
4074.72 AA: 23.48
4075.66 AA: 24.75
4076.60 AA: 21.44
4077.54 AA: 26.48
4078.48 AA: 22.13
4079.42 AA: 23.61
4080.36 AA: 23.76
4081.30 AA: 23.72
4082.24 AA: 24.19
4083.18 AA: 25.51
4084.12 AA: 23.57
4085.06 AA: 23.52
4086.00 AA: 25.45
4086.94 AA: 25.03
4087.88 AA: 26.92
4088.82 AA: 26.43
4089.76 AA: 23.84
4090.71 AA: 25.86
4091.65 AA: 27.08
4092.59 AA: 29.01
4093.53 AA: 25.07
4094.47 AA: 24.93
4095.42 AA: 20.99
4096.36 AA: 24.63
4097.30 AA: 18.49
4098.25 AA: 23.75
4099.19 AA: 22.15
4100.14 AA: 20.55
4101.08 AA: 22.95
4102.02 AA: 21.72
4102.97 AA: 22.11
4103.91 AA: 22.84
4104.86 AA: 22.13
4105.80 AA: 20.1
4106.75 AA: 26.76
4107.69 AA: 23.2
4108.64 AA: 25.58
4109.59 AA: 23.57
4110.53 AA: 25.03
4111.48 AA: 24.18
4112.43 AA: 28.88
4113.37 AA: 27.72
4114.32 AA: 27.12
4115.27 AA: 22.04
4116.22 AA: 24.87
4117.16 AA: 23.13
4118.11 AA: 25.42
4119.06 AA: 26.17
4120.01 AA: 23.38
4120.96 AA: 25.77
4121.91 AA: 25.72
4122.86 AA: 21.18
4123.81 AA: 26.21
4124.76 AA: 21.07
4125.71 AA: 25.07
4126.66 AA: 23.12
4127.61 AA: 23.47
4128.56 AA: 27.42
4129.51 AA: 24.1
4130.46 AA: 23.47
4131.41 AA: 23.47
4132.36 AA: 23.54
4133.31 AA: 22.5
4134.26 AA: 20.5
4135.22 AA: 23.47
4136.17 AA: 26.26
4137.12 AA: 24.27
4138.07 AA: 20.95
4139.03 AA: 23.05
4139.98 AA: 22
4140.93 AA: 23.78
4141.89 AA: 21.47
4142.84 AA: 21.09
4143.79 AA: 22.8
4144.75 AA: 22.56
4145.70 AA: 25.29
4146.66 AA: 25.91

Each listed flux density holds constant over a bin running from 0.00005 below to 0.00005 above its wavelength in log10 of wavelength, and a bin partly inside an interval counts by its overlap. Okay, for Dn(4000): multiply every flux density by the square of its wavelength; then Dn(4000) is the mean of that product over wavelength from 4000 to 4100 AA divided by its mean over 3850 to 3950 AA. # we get 1.9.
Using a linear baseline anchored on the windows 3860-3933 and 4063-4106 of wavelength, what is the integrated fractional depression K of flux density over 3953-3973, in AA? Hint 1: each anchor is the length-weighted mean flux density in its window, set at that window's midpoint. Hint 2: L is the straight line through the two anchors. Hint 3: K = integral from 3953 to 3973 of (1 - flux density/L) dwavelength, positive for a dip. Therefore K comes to 5.9 AA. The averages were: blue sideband 13.9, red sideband 23.5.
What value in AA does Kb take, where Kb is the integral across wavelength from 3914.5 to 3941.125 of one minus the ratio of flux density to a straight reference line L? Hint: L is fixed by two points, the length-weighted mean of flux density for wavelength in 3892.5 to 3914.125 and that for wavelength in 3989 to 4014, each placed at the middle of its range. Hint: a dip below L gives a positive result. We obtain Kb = 8.77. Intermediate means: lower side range 16.4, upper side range 23.2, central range 12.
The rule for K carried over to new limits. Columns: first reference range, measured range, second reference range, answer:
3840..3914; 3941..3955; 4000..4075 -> 1.92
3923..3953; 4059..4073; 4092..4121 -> -1.25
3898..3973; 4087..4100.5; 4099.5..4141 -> -1.18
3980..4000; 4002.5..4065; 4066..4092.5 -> -3.14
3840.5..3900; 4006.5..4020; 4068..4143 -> -4.13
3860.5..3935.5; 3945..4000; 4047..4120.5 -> 3.14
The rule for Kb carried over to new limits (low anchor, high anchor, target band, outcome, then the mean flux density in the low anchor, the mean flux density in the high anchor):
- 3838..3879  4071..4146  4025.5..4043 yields -3.84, 11.4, 23.8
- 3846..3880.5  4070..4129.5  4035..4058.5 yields -3.02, 12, 24.1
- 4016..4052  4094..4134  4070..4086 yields 0.46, 24.4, 23.8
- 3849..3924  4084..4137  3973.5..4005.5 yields -4.02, 14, 24.2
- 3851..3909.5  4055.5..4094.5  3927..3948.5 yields 7.91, 13.3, 23.9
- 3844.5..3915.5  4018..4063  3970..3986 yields 2.58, 13.6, 24.1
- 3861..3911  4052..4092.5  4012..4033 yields -4.01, 13.7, 23.8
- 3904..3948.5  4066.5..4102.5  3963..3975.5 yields 4.79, 13.7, 23.8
